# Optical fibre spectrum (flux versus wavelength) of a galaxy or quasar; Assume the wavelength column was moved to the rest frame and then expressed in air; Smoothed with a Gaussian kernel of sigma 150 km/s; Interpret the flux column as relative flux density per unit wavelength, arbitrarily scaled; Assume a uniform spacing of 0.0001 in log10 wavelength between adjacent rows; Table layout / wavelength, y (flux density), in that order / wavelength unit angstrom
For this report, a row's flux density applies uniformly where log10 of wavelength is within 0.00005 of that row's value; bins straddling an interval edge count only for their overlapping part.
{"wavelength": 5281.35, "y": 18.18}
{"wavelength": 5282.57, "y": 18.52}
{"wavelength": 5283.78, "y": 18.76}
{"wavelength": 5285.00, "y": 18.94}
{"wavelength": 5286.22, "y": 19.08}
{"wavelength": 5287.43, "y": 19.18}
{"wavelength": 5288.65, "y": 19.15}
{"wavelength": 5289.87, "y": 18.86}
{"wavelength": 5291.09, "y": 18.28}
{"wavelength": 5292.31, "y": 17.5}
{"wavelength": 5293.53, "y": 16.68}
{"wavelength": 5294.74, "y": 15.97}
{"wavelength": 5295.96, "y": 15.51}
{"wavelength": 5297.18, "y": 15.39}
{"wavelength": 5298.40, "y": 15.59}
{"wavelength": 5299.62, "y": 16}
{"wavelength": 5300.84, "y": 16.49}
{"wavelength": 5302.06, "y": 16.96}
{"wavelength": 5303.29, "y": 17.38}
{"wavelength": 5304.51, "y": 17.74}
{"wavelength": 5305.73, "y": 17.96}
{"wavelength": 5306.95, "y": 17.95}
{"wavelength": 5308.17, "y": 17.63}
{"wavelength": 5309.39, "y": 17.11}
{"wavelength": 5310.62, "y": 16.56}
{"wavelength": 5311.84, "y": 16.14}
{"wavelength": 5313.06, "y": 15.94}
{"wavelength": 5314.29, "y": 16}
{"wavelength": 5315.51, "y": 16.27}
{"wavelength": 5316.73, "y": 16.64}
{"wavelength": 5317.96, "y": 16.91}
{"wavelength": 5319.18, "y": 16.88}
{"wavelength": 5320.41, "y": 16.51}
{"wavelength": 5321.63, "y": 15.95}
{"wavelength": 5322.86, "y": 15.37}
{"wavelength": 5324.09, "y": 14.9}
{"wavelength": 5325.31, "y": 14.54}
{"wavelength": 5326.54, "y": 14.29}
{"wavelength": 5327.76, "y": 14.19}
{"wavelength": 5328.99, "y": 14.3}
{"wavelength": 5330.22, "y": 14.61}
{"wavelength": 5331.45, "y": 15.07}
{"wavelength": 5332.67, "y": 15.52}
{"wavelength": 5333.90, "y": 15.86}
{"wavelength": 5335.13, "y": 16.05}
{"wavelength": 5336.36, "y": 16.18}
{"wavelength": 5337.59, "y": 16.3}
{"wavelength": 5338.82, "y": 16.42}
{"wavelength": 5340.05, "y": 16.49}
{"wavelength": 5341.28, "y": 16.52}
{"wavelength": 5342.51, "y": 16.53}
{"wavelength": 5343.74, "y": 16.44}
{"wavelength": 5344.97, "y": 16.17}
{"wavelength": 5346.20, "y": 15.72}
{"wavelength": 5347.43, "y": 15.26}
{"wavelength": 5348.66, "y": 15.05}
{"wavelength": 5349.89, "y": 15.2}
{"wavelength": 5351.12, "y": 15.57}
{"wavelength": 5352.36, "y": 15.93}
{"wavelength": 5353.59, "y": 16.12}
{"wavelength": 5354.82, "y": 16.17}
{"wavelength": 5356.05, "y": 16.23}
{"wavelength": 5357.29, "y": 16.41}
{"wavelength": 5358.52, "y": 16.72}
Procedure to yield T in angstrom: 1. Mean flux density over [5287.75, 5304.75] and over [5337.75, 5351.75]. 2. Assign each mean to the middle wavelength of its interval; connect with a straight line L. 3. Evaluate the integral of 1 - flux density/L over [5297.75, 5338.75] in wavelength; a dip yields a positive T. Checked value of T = 0.99 angstrom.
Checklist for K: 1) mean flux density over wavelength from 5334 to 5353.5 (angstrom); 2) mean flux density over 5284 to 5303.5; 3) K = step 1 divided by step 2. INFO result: 0.92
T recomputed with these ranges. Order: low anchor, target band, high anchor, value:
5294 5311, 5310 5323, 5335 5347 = 0.19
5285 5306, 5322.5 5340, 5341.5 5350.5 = 1.02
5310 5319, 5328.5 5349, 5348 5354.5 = 0.07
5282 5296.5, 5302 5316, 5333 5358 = 0.30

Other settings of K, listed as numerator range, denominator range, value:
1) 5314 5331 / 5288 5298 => 0.90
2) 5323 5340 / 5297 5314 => 0.91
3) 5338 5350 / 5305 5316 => 0.95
